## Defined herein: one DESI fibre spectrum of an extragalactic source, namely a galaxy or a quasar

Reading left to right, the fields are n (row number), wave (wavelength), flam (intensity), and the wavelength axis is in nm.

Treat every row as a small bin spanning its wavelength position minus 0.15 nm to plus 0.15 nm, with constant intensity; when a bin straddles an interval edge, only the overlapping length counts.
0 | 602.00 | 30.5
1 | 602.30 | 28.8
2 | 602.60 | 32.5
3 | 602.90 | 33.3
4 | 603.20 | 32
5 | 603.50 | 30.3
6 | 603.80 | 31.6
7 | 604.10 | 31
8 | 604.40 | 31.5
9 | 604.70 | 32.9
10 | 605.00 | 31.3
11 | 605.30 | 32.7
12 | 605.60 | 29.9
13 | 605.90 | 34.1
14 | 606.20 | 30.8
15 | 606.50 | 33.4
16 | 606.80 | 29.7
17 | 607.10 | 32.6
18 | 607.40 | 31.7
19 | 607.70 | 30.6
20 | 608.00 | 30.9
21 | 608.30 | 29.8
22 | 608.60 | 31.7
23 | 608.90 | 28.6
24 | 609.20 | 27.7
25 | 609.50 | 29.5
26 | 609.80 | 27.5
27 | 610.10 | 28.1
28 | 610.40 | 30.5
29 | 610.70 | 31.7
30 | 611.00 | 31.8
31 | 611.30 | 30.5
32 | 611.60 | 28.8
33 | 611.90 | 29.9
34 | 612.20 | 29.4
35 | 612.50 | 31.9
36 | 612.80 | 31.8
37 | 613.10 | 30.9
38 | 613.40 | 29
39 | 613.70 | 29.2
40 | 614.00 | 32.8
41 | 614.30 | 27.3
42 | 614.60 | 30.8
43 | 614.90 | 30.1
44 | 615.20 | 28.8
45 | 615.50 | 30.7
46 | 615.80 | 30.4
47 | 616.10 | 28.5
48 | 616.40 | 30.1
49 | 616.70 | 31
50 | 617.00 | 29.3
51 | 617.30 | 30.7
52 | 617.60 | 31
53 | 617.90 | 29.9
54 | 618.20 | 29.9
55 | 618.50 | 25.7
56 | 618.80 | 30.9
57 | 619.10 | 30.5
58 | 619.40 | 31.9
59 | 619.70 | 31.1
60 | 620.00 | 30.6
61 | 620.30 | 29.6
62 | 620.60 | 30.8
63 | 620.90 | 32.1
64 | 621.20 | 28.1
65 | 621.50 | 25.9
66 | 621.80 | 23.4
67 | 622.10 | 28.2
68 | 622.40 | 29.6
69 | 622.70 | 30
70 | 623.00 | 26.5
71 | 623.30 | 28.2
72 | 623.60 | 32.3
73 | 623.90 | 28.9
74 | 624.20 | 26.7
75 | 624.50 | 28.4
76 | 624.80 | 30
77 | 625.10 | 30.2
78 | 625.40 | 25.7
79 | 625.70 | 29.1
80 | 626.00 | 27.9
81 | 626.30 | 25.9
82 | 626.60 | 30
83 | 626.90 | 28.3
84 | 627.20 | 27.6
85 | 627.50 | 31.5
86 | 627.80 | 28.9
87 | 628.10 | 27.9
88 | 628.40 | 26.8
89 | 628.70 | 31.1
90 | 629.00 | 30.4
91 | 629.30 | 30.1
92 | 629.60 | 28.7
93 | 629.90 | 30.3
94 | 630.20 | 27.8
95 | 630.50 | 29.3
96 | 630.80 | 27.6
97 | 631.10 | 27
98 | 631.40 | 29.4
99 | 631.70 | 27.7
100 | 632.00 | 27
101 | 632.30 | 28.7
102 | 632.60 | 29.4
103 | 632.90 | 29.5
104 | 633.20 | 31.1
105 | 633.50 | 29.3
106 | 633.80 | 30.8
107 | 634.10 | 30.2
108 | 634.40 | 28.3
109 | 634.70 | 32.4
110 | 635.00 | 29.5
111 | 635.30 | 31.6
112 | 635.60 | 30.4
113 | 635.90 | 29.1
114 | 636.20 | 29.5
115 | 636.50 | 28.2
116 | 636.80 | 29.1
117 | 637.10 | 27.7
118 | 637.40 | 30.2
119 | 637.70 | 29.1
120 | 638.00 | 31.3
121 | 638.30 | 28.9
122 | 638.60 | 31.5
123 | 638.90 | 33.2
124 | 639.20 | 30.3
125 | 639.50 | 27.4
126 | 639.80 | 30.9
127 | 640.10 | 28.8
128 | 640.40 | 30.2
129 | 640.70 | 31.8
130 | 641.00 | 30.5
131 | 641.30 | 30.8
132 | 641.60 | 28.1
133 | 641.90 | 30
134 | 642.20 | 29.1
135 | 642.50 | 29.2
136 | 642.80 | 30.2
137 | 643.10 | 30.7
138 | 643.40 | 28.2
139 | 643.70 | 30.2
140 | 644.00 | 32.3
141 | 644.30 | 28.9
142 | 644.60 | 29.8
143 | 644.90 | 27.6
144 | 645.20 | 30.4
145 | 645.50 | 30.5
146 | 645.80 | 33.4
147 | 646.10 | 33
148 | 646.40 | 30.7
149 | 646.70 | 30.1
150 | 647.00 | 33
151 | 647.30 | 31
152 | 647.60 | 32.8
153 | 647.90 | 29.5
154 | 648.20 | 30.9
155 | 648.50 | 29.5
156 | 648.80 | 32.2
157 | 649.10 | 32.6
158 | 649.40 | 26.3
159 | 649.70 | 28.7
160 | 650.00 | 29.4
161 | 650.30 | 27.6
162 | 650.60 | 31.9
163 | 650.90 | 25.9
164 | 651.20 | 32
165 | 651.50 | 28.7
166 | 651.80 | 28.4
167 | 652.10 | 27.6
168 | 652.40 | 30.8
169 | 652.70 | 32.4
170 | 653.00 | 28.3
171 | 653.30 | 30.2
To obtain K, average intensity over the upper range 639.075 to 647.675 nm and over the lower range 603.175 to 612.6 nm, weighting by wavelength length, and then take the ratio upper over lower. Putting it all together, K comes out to 1.0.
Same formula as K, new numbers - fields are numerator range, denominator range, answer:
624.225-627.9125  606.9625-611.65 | 0.95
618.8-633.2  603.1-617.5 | 0.95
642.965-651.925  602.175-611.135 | 0.98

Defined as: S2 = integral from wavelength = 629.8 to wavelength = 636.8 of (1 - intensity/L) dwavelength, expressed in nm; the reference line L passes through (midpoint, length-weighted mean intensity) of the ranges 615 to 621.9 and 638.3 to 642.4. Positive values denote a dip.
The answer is 0.16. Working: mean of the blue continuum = 29.7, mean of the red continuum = 30.1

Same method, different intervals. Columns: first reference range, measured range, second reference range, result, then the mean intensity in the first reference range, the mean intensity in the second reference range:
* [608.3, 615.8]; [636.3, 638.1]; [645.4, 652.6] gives 0.06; 30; 30.3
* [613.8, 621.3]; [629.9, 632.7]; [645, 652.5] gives 0.17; 30.1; 30.3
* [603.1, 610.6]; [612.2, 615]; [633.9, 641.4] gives 0.02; 30.8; 30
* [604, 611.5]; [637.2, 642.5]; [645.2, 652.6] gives 0.06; 30.8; 30.3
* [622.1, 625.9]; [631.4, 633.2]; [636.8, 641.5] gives 0.05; 28.8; 30.1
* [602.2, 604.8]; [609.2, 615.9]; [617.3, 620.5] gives 0.16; 31.6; 30.1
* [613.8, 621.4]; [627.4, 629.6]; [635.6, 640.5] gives 0.03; 30.1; 29.7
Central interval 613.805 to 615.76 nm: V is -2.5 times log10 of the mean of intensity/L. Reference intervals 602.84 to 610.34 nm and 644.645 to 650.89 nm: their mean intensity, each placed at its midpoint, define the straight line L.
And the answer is 0.03 mag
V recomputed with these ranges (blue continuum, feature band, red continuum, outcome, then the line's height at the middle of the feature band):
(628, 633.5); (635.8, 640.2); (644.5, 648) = 0.01 mag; 29.9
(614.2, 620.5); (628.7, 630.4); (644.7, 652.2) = 0.02 mag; 30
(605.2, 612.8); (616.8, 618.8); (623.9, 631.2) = 0.00 mag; 29.7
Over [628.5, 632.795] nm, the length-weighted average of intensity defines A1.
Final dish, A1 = 28.9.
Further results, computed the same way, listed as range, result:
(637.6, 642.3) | 30.1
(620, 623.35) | 28.5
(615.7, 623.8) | 29.5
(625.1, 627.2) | 28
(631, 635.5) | 29.5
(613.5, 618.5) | 29.9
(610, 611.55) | 30.5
